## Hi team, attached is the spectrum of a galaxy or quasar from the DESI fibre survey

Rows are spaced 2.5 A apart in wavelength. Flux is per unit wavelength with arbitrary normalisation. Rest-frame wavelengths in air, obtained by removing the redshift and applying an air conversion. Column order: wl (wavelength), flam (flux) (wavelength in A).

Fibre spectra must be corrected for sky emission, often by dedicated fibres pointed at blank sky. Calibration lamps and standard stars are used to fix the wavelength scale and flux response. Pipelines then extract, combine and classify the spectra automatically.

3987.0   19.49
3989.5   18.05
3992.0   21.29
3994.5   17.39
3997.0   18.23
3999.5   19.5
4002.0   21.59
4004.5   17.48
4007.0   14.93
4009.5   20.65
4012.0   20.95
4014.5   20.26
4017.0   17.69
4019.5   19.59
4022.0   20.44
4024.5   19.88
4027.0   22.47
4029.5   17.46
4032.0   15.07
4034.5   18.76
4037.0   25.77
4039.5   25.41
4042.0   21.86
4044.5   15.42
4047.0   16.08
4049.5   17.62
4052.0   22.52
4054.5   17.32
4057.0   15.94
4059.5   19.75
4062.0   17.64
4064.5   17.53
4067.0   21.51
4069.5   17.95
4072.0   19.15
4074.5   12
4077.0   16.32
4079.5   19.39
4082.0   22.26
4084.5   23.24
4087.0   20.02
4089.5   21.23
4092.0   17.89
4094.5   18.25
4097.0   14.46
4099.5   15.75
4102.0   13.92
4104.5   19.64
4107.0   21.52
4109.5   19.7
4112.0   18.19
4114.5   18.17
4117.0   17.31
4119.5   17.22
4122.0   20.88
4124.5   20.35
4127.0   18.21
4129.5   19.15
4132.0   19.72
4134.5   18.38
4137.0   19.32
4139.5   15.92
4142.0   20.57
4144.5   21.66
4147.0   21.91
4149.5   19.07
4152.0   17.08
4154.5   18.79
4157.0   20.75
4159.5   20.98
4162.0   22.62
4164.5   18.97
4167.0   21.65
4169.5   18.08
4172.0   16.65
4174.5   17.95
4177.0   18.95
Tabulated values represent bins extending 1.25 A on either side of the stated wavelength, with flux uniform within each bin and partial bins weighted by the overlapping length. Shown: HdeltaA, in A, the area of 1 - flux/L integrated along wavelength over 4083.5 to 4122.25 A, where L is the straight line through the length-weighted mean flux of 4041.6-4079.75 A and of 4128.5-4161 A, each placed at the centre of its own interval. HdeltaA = 0.4 A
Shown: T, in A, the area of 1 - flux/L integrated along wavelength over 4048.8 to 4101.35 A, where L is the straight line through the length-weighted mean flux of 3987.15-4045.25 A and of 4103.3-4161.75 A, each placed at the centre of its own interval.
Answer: 2.89 A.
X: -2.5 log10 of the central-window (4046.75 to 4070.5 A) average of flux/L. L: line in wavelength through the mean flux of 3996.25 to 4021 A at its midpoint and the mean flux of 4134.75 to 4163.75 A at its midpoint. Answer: 0.05 mag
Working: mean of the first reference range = 19.1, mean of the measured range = 18.5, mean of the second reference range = 19.8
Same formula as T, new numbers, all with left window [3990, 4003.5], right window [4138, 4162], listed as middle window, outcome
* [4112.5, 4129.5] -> 0.9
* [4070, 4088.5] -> 0.7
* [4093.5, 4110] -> 1.8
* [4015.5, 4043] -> -1.2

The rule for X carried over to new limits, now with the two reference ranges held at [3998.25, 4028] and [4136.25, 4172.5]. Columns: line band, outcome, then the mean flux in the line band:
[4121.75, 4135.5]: 0.02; 19.4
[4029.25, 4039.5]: -0.03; 20.2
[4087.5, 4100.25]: 0.11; 17.7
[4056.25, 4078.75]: 0.12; 17.6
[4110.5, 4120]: 0.11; 17.8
